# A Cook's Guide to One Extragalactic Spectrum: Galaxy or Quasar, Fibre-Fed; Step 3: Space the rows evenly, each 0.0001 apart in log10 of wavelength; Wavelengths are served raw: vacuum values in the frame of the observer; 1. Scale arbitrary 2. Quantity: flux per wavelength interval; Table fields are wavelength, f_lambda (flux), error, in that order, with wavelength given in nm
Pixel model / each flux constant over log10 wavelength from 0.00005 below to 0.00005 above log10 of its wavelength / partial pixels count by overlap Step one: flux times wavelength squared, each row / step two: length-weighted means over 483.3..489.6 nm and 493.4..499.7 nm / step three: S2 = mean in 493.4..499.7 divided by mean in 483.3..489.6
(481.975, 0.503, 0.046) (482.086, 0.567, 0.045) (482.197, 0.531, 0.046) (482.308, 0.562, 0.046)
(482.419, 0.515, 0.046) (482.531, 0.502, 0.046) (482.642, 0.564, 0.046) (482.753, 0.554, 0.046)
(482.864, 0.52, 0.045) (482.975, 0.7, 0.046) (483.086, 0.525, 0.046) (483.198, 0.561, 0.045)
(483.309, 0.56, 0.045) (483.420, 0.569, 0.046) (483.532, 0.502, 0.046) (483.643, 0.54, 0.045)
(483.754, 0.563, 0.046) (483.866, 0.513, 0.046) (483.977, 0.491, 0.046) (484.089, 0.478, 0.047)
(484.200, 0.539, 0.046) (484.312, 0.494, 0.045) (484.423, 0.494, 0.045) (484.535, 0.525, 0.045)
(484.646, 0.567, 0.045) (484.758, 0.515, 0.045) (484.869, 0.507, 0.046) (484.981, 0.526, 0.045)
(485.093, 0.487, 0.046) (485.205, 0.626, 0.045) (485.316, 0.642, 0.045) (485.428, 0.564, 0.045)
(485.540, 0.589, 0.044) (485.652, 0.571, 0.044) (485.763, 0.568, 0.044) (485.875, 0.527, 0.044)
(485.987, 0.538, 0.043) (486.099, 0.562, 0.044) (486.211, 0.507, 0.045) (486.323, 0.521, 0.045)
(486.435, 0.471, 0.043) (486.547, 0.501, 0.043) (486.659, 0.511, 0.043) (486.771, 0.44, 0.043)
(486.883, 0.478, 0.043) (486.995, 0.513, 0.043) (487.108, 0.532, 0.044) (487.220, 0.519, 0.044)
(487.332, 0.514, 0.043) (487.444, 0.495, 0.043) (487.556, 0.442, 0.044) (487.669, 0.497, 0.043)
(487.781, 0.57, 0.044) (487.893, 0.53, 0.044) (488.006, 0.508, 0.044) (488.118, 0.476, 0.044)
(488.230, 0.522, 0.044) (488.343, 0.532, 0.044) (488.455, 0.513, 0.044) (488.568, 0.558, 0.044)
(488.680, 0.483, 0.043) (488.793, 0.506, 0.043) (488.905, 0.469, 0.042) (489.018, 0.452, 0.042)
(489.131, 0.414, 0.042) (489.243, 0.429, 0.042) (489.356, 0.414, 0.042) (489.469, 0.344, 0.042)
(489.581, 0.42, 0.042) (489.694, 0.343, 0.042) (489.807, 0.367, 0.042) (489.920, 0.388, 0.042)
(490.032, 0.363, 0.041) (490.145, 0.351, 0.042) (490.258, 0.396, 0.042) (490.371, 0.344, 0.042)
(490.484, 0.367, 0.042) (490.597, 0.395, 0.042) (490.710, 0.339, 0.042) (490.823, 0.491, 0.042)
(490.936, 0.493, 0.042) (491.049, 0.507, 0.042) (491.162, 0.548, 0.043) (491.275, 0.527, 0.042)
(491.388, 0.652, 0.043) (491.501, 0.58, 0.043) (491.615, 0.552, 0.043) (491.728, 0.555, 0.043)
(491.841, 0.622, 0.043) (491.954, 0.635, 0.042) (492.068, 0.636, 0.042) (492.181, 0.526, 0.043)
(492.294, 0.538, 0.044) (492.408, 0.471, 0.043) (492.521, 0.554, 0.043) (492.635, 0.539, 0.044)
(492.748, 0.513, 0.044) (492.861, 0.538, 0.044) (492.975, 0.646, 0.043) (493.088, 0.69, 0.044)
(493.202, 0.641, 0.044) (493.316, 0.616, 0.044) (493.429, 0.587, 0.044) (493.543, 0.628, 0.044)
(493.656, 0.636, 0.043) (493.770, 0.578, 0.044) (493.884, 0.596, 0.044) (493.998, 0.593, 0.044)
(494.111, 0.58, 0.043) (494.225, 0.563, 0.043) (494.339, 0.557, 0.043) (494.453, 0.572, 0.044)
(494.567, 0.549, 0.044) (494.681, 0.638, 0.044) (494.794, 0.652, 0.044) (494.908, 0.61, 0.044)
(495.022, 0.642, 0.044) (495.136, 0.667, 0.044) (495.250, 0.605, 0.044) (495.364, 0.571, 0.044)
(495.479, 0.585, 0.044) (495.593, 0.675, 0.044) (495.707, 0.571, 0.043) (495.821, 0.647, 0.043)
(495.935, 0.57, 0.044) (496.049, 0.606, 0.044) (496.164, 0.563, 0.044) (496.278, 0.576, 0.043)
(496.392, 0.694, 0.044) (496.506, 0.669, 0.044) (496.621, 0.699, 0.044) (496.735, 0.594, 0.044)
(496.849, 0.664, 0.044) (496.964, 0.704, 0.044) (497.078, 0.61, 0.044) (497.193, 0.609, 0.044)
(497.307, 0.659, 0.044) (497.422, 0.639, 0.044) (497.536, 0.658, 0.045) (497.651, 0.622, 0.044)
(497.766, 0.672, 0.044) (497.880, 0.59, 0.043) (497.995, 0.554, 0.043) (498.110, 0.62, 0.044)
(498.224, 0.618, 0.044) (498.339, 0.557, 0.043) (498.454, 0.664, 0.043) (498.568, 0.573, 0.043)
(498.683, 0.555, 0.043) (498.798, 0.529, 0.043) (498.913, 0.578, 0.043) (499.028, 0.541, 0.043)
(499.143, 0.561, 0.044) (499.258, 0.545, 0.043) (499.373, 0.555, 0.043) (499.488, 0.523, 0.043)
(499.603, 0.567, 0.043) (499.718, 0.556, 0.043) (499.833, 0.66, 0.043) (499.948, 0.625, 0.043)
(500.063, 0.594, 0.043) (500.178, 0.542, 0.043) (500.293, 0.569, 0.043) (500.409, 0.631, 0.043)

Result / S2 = 1.23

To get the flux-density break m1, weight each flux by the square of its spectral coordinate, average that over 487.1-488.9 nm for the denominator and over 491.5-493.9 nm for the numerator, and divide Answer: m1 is 1.2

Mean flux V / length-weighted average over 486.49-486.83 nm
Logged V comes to 0.484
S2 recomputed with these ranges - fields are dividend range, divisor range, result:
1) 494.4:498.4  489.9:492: 1.32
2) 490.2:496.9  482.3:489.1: 1.13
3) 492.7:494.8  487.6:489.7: 1.28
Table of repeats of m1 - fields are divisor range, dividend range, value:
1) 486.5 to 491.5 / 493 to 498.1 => 1.36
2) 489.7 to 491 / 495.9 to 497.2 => 1.66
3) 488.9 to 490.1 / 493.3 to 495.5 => 1.55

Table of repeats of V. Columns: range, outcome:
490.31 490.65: 0.369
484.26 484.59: 0.505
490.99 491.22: 0.528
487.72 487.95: 0.549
